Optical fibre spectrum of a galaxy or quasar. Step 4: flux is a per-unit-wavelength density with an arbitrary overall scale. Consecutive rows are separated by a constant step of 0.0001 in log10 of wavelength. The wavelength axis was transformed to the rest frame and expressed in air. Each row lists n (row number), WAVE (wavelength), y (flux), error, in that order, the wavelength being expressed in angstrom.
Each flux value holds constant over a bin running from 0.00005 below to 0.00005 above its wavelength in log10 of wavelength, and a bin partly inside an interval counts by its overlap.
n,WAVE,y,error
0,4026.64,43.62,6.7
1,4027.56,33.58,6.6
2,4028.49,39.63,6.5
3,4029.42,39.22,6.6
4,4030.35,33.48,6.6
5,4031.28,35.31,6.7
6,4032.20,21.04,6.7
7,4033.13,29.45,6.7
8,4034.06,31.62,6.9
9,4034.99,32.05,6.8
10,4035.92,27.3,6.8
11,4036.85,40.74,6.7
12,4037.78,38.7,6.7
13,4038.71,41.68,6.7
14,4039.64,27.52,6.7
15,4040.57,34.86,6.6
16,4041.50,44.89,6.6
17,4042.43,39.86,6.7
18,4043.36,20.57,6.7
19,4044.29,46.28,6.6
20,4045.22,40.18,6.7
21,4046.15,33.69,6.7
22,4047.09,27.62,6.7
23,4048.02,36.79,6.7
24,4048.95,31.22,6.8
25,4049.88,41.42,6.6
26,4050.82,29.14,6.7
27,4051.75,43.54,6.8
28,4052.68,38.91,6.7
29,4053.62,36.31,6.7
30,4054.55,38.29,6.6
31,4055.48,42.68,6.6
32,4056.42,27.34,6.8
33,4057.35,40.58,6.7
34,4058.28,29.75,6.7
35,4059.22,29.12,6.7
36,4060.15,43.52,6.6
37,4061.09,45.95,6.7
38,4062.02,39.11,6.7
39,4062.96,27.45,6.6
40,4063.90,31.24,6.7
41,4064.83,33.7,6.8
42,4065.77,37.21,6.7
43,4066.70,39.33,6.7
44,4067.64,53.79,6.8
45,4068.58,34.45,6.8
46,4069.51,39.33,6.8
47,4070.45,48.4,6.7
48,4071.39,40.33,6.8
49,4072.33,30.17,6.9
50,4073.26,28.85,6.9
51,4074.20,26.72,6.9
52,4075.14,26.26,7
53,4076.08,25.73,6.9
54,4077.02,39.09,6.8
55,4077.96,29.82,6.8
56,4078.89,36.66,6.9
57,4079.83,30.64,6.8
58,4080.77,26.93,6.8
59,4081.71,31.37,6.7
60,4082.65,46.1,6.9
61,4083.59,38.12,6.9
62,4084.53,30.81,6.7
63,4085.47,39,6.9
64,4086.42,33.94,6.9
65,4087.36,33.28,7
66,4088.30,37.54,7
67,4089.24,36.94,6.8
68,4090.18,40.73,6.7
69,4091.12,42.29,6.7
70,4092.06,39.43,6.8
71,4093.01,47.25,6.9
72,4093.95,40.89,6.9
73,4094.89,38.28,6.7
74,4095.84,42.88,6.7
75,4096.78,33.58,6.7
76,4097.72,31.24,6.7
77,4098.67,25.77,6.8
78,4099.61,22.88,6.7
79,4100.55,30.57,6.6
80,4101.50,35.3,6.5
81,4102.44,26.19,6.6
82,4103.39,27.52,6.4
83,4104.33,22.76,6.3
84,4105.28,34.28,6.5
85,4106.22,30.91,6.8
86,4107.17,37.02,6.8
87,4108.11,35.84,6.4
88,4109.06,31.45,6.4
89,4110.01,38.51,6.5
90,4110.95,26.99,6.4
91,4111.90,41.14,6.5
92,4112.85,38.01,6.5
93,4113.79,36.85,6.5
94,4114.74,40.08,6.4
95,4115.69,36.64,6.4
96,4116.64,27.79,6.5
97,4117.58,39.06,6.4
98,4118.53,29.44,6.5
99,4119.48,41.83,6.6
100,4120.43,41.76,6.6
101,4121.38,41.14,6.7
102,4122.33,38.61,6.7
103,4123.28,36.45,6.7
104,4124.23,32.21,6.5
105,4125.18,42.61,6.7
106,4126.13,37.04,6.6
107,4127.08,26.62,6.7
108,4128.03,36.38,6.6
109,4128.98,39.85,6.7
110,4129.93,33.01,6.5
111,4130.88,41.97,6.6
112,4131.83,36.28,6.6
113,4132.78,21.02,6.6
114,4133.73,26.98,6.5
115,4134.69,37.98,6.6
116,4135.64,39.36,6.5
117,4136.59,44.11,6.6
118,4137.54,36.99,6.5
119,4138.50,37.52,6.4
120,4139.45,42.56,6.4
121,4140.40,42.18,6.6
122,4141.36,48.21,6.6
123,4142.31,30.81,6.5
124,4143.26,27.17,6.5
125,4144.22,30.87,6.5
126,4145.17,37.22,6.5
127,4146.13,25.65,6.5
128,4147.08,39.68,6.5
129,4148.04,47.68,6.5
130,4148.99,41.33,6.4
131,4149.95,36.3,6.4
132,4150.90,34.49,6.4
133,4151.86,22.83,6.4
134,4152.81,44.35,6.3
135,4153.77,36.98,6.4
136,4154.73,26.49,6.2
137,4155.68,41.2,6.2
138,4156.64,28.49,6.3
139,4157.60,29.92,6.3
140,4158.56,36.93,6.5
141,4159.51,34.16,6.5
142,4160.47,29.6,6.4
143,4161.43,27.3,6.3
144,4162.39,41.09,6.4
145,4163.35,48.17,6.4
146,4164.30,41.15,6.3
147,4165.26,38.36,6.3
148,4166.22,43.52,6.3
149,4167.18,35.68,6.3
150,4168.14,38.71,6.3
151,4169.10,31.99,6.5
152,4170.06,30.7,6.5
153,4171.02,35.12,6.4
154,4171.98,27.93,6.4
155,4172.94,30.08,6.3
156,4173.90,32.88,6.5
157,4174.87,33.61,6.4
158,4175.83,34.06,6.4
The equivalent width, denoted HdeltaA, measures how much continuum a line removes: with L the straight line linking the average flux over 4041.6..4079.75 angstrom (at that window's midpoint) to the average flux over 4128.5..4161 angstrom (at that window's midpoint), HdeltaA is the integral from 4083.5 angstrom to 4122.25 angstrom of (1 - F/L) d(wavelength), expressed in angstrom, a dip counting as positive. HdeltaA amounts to 0.5 angstrom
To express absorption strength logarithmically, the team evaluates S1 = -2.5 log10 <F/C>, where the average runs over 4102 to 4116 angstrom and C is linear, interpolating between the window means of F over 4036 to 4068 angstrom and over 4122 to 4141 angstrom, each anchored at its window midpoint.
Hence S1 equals 0.09 mag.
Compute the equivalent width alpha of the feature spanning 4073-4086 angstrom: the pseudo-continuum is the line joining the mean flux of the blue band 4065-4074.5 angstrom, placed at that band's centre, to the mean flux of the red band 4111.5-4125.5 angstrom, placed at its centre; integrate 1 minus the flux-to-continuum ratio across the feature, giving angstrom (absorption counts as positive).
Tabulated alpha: 1.8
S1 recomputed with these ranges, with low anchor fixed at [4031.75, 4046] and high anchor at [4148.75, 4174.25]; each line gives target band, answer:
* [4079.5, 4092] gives -0.05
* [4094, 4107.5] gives 0.10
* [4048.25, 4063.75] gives -0.06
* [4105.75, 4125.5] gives -0.05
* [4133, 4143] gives -0.09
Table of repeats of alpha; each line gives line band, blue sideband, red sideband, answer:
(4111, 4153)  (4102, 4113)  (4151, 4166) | -3.3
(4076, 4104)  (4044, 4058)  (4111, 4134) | 1.2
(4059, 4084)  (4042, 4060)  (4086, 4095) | 1.2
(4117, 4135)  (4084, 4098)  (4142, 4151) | 0.3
